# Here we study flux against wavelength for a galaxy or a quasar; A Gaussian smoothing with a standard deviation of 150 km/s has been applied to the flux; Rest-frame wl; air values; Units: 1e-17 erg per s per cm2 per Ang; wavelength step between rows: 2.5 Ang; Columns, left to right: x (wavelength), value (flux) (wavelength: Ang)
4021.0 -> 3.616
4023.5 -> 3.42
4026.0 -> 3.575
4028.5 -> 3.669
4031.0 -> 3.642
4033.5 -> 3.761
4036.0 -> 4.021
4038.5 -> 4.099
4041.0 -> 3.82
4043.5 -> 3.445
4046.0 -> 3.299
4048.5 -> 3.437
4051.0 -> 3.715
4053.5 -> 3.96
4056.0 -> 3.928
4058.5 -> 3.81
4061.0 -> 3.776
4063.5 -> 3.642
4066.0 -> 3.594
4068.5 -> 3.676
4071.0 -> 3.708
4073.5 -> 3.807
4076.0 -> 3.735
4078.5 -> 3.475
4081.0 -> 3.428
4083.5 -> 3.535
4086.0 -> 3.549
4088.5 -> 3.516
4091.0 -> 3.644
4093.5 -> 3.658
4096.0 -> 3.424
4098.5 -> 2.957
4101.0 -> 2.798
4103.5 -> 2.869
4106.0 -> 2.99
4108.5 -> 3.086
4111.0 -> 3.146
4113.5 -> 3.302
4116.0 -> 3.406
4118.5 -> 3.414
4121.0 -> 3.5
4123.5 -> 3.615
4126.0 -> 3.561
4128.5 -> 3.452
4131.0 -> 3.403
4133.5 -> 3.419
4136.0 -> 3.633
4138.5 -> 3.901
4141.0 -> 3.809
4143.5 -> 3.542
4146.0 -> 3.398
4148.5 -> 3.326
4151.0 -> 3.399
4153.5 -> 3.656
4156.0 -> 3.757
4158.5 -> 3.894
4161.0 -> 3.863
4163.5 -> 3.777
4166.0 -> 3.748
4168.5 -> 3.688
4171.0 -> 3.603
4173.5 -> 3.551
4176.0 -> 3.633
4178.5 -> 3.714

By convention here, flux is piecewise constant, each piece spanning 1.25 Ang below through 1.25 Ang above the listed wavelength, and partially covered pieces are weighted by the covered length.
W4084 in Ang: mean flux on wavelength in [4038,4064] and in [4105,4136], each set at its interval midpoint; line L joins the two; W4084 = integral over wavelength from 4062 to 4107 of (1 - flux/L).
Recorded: 1.3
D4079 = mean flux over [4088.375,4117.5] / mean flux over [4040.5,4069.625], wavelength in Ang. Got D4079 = 0.88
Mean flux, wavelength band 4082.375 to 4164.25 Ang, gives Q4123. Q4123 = 3.46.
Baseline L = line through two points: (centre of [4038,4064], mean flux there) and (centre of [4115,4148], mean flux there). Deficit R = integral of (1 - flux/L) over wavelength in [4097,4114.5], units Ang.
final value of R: 2.8 Ang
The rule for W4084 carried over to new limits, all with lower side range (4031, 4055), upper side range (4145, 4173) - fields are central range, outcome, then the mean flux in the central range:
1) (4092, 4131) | 4.17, 3.28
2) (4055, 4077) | -0.17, 3.74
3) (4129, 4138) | 0.36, 3.52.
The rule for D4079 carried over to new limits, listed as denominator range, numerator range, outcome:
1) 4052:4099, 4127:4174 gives 1.00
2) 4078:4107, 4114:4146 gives 1.07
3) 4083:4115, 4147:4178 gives 1.12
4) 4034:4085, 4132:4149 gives 0.97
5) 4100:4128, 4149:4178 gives 1.13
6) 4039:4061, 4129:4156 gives 0.96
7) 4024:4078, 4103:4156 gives 0.93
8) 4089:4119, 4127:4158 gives 1.11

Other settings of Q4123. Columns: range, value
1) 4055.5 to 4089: 3.65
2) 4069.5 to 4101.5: 3.5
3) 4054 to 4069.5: 3.75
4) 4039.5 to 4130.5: 3.49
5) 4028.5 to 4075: 3.73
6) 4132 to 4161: 3.62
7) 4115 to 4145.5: 3.55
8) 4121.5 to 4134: 3.49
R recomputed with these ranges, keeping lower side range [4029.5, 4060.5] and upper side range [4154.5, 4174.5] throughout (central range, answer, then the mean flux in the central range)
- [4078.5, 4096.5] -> 1.0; 3.54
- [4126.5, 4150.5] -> 1.3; 3.54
